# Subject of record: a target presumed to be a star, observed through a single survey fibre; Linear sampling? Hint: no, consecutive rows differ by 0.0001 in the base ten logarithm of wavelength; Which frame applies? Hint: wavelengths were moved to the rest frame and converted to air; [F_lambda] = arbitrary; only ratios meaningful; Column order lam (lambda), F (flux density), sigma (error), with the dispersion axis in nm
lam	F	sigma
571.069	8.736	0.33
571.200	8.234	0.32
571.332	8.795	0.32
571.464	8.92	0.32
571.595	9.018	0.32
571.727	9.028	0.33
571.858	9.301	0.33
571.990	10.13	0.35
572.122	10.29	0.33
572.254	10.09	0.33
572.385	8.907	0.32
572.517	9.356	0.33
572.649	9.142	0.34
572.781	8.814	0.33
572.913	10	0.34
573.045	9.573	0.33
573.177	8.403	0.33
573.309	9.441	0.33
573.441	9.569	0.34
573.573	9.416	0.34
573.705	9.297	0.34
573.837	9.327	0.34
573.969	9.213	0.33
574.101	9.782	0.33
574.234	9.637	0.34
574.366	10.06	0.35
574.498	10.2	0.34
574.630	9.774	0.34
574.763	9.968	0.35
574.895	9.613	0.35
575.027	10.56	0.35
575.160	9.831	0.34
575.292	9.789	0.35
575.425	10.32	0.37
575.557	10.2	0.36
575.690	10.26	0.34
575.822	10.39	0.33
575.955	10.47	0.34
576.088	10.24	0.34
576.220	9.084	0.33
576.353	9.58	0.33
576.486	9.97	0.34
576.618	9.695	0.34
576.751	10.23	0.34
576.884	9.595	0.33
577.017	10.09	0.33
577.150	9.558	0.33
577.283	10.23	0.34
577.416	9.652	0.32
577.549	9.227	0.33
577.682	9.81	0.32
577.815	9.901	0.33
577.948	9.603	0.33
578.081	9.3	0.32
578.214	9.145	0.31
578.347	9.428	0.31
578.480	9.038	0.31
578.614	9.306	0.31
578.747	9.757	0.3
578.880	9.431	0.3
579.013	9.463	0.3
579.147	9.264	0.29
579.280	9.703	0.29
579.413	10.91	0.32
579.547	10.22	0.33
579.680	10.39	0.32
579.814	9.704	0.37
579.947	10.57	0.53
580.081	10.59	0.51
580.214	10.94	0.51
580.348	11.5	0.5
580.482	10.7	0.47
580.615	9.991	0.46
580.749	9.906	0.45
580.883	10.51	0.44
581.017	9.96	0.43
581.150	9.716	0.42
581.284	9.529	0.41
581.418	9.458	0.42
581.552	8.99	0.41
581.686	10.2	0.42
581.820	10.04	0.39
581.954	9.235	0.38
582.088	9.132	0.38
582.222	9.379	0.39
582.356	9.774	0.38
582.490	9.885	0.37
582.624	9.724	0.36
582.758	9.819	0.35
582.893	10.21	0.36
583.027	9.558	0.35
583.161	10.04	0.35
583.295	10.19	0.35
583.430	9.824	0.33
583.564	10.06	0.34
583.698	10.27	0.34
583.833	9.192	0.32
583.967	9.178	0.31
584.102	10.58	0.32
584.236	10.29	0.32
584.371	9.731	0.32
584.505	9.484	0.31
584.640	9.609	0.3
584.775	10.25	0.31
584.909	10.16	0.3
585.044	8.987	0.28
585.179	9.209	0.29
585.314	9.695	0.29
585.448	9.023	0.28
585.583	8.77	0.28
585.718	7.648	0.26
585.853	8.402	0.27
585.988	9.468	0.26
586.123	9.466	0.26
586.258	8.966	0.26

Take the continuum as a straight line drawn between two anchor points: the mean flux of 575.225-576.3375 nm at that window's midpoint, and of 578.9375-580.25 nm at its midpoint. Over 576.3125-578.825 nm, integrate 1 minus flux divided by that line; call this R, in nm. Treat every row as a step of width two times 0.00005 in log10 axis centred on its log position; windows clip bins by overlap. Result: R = 0.12 nm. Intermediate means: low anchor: 10.1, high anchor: 10.2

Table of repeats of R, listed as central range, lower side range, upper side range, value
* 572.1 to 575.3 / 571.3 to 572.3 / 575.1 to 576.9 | 0.035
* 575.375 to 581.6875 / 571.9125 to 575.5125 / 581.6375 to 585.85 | -0.175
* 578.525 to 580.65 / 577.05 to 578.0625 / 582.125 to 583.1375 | -0.091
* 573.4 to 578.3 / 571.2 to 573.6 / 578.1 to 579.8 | -0.157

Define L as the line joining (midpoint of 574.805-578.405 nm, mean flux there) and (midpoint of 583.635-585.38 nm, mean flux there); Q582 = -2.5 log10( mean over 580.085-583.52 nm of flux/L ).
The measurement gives -0.02 mag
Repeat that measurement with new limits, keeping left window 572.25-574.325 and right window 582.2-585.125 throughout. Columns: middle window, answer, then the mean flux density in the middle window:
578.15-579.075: 0.026 mag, 9.37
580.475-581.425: -0.028 mag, 9.96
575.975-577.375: -0.037 mag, 9.84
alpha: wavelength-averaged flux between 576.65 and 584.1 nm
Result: 9.84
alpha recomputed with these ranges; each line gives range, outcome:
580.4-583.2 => 9.8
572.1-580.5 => 9.8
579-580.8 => 10.3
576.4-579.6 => 9.69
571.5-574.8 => 9.5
